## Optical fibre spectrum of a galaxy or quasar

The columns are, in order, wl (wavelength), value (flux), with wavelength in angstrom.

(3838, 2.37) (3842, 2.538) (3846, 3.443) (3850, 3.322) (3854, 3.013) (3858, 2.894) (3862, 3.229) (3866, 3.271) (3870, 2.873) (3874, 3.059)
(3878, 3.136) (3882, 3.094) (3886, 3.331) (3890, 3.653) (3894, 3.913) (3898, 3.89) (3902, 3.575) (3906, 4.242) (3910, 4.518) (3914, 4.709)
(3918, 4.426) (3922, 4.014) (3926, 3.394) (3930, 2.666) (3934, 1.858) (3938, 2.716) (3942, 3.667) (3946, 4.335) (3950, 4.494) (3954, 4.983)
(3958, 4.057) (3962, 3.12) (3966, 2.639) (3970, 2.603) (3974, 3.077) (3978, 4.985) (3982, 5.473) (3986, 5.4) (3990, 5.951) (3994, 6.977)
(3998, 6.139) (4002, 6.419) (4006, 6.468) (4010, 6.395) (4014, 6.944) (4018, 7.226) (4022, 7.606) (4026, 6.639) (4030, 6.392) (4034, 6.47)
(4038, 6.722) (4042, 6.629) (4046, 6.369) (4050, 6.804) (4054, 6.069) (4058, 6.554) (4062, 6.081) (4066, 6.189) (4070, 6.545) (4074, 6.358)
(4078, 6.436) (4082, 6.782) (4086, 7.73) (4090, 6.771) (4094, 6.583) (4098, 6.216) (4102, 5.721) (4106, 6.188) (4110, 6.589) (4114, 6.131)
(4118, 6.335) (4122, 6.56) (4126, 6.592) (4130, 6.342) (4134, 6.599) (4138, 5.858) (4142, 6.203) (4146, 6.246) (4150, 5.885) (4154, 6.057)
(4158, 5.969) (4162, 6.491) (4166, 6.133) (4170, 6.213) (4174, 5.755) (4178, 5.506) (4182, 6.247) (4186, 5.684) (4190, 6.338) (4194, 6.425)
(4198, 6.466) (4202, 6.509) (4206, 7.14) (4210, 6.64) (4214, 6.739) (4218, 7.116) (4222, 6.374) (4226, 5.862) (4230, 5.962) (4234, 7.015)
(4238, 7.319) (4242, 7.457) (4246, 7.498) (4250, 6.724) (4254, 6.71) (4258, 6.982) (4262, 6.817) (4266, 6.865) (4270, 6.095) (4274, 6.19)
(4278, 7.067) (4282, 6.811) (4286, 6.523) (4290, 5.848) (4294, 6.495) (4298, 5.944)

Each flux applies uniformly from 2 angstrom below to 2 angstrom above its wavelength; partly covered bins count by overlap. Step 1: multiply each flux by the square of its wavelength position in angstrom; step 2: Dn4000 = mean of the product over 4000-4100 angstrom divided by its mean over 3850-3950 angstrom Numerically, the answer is 2.04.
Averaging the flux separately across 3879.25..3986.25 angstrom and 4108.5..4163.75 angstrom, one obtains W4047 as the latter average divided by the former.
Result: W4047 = 1.7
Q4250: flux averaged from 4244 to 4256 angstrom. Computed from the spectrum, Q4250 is 6.98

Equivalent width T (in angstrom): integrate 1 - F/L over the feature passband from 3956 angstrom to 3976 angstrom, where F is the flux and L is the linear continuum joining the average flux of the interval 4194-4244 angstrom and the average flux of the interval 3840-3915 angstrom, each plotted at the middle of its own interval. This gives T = 5.5 angstrom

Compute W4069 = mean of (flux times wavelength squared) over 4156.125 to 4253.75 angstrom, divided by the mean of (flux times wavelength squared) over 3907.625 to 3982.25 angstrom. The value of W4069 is 2.0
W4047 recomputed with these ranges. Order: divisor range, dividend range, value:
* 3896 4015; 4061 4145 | 1.44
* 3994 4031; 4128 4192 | 0.91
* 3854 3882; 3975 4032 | 2.05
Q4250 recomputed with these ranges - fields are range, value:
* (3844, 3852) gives 3.38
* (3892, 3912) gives 4.03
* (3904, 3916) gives 4.49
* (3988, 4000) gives 6.36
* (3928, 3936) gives 2.26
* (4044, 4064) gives 6.38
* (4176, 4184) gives 5.88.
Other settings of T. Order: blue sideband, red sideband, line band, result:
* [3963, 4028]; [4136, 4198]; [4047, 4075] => -2.70 angstrom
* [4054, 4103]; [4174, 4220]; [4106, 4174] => 2.16 angstrom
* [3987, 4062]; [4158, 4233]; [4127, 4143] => 0.32 angstrom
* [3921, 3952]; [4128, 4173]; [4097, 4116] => -1.94 angstrom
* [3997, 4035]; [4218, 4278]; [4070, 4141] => 2.63 angstrom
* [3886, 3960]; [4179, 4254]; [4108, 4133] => -3.16 angstrom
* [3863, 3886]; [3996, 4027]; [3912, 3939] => 5.99 angstrom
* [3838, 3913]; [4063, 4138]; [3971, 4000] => -2.52 angstrom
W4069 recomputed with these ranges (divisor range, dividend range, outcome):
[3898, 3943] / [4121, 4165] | 1.92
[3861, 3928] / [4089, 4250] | 2.00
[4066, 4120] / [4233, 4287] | 1.15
